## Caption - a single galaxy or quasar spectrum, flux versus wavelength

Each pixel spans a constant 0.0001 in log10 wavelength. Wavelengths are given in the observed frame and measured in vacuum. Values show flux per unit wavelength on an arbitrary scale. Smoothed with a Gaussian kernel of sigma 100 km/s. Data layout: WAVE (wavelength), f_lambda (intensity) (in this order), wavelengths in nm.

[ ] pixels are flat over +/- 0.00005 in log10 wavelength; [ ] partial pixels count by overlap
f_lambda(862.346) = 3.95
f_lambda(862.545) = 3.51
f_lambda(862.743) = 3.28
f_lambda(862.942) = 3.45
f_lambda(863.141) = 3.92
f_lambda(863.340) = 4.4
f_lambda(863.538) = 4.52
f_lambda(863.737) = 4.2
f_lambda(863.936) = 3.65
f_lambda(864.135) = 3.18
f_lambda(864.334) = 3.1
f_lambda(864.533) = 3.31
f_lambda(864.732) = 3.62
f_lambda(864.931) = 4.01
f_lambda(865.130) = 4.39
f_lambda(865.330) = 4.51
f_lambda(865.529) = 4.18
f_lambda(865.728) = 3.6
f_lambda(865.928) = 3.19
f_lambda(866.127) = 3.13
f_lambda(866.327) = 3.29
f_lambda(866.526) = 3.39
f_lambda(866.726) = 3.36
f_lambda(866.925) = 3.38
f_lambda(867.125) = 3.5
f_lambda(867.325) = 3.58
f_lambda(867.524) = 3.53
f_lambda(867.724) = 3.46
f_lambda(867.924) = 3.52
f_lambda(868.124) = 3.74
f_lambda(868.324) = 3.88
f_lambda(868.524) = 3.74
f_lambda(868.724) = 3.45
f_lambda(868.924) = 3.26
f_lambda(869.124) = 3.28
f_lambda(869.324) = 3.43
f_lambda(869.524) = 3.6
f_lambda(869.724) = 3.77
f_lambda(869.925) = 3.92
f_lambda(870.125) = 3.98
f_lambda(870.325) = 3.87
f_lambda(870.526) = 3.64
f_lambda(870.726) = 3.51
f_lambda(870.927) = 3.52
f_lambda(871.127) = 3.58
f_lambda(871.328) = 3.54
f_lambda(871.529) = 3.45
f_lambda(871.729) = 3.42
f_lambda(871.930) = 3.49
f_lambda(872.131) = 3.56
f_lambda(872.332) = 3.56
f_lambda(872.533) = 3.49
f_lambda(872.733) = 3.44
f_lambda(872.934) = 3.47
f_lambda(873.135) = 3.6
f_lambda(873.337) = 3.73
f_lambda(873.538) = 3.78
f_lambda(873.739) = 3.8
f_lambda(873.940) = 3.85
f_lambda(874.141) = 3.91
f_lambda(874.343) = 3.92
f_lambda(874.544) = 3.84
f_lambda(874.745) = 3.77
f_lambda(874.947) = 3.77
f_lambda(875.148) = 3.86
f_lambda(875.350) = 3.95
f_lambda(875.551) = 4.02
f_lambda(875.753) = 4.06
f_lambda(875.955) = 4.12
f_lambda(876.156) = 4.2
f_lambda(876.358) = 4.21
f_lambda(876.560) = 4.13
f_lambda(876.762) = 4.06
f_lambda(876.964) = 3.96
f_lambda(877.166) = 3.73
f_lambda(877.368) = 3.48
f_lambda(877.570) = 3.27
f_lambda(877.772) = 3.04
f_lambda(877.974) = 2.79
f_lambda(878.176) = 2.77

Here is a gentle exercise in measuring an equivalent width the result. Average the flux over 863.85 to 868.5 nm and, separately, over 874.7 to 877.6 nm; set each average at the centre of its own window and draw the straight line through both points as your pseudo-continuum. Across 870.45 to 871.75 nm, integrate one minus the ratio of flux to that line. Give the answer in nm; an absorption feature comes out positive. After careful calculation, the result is 0.08 nm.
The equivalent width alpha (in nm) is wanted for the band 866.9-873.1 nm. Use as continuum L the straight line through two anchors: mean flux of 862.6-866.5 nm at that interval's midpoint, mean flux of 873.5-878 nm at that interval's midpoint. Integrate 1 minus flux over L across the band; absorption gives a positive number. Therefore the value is 0.33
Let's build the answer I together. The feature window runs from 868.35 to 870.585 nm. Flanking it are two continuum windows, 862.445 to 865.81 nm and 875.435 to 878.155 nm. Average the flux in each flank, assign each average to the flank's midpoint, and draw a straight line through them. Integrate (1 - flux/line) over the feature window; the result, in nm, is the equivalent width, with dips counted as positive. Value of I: 0.09 nm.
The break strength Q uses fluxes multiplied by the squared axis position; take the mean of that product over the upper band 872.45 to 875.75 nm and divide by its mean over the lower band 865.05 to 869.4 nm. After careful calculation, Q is 1.1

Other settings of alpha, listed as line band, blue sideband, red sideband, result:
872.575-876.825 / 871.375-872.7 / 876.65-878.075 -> -0.47 nm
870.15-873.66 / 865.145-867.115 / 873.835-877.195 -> 0.22 nm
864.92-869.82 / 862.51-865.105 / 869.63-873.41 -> 0.10 nm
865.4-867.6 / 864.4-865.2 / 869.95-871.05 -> 0.17 nm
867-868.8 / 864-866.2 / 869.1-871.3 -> 0.03 nm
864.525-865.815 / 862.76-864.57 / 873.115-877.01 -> -0.08 nm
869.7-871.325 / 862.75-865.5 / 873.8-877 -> 0.09 nm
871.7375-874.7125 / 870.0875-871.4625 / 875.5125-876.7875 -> 0.15 nm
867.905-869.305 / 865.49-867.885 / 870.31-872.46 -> -0.02 nm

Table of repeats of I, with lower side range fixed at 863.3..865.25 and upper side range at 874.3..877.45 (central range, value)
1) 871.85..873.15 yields 0.133 nm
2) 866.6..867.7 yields 0.111 nm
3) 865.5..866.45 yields 0.104 nm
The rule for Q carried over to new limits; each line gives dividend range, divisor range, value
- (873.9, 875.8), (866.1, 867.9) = 1.16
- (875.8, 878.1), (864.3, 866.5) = 1.04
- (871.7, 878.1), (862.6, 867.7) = 1.04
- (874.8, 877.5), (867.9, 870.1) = 1.11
